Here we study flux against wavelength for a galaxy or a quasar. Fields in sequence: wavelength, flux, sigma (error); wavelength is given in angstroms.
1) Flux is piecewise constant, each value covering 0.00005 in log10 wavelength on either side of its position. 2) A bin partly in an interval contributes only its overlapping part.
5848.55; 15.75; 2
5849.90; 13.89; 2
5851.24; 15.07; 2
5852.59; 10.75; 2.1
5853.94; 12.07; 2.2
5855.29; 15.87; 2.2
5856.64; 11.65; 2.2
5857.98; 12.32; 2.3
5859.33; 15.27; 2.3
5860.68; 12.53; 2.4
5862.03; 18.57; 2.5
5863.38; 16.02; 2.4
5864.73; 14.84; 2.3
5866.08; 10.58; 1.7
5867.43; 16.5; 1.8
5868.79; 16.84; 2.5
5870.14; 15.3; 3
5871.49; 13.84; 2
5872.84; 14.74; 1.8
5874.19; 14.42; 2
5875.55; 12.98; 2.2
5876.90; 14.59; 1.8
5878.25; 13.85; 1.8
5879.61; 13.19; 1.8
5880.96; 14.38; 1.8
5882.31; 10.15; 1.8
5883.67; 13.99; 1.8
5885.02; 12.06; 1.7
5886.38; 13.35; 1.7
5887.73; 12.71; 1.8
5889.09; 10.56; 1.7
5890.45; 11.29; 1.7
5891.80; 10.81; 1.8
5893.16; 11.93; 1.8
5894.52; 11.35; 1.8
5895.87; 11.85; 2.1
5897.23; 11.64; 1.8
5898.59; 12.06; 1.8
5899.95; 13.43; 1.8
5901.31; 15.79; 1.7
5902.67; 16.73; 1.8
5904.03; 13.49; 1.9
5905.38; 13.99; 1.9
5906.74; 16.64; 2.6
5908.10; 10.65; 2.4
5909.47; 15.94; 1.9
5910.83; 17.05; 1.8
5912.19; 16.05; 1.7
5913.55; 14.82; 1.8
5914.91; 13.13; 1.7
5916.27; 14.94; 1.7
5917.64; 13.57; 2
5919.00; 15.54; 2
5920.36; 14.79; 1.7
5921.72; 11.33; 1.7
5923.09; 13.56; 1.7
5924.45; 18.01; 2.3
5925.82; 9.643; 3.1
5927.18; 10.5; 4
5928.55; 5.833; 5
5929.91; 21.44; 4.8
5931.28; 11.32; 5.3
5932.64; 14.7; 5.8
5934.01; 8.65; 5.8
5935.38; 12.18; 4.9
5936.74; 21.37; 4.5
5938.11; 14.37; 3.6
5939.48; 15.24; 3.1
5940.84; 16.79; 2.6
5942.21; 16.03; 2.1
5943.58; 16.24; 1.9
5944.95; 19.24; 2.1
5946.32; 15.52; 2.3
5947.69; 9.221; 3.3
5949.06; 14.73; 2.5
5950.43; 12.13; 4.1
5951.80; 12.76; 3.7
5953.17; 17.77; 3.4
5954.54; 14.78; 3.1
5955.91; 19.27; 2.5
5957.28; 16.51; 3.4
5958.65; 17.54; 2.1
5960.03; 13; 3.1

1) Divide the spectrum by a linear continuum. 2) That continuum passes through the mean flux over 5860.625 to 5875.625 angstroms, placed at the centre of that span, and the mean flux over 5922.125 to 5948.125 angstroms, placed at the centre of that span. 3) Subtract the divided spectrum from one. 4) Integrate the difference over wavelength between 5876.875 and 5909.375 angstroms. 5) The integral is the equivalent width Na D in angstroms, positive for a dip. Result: 3.76 angstroms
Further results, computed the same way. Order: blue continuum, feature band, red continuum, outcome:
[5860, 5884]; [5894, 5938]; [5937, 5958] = 3.43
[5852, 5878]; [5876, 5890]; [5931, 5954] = 1.42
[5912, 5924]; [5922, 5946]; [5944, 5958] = 0.54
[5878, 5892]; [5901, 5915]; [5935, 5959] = -1.42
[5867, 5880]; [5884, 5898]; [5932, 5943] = 2.75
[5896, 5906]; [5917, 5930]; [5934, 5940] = 1.30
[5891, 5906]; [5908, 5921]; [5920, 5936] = -2.07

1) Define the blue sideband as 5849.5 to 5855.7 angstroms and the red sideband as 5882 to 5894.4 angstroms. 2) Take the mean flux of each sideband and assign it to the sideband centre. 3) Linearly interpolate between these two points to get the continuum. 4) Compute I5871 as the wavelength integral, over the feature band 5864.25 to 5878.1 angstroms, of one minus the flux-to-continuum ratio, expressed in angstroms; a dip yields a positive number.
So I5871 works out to -2.0 angstroms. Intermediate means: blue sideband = 13.4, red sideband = 11.9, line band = 14.4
